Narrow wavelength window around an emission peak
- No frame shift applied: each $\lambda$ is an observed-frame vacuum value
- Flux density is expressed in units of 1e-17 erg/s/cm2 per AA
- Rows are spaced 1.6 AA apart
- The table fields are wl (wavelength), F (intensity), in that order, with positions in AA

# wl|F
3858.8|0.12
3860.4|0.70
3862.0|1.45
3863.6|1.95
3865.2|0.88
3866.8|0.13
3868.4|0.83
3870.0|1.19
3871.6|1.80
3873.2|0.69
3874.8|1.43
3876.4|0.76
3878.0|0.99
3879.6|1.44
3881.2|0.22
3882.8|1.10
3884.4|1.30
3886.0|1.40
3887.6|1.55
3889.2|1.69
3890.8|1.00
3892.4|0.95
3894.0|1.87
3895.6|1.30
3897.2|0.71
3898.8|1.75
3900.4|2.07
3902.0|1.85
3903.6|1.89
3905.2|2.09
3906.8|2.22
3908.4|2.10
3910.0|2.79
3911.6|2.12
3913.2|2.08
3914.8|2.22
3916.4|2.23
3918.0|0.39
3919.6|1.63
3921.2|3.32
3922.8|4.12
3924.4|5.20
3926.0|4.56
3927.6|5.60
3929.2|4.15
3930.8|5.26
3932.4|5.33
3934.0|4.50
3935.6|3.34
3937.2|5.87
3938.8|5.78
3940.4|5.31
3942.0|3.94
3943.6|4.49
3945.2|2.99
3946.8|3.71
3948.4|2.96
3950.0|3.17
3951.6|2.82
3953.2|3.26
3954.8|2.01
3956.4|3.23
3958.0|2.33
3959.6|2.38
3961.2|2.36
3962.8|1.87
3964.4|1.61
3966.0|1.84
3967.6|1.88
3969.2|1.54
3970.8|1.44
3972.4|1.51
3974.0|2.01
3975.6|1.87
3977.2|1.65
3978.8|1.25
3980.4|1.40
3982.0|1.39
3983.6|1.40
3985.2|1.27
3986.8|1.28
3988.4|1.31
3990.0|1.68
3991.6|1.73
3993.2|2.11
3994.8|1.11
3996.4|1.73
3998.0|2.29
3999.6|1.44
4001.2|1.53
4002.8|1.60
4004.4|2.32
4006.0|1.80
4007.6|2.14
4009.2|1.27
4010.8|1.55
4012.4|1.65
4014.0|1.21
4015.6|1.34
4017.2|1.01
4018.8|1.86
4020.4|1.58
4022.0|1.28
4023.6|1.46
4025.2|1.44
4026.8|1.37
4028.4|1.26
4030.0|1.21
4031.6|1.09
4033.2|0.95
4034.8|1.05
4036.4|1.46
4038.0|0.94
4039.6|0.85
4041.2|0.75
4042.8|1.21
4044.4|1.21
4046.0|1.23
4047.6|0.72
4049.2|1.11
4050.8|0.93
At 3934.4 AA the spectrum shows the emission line Lyman alpha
